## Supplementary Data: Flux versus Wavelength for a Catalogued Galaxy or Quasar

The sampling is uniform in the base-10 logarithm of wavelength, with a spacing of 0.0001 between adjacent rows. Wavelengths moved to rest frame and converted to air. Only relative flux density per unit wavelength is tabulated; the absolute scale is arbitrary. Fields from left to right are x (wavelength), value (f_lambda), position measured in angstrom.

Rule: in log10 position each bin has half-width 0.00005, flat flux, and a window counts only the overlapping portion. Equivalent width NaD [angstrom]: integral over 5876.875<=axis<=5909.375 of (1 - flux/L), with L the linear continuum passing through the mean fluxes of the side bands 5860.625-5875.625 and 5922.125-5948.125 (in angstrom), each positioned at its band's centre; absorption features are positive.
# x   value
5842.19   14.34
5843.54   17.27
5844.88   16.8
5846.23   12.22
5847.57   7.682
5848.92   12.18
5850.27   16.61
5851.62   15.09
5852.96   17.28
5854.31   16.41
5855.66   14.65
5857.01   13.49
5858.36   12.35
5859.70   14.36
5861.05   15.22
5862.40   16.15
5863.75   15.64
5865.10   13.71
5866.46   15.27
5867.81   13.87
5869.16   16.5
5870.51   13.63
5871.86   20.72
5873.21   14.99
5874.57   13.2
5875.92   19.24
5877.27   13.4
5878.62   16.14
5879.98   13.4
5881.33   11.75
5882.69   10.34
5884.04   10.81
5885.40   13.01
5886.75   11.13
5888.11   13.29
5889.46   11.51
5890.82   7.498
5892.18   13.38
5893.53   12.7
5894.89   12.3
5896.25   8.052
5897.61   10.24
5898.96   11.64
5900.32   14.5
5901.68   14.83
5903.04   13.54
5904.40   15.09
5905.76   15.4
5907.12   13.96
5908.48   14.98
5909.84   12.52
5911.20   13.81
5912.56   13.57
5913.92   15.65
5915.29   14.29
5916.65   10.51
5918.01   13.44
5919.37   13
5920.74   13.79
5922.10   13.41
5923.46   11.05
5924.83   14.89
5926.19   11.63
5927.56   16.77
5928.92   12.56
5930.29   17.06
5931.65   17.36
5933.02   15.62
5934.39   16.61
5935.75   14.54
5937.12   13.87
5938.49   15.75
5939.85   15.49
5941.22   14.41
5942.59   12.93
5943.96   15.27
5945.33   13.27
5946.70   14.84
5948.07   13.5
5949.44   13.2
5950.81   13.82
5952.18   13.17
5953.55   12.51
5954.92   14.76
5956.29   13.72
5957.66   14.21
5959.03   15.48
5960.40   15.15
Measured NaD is 5.4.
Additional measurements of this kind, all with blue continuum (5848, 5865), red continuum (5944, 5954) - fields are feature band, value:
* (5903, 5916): -0.2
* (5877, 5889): 1.6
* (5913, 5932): 0.1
